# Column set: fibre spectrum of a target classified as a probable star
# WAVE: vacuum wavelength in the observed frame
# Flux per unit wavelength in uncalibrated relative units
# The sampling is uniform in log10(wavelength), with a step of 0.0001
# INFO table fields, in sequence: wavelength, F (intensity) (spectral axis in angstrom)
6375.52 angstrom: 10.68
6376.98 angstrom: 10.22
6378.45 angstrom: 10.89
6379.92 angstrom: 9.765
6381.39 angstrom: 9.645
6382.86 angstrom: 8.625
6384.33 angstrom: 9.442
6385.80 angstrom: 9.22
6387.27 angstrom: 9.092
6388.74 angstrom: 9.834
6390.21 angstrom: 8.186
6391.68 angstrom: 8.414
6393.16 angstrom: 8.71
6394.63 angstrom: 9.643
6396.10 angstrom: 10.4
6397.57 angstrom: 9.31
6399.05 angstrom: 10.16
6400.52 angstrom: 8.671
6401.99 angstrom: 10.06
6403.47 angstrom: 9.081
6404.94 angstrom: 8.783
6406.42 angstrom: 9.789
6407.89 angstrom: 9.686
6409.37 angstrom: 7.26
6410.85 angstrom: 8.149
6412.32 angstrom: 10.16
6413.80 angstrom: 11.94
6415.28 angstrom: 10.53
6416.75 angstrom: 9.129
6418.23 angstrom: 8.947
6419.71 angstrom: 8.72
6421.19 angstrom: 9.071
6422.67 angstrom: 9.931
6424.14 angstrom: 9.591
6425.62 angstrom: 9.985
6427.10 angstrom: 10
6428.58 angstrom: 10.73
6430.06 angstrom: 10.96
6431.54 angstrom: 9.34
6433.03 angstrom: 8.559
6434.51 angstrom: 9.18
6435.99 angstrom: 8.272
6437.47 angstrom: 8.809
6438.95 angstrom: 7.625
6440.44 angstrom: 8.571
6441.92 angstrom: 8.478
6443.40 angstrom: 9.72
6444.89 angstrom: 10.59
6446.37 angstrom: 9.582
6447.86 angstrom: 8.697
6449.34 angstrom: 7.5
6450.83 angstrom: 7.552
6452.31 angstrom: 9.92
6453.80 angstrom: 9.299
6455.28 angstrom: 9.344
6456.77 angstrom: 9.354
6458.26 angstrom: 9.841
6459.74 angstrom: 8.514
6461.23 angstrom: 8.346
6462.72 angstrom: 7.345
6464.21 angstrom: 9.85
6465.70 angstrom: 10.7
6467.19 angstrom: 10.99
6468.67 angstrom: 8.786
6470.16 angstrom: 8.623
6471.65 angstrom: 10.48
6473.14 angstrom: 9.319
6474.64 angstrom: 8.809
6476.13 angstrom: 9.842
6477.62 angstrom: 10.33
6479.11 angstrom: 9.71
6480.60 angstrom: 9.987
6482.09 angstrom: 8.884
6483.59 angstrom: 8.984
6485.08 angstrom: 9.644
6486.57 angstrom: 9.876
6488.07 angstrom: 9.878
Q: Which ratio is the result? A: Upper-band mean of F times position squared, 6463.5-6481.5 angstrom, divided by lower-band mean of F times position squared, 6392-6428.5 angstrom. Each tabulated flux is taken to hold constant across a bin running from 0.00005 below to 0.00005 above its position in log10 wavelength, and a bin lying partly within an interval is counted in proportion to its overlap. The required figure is 1.0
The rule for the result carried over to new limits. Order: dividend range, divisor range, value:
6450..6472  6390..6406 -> 1.02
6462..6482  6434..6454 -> 1.09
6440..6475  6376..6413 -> 1.00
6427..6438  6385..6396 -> 1.05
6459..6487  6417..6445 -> 1.03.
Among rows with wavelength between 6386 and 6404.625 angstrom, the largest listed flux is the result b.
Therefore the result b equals 10.4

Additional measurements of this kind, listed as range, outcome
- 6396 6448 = 11.94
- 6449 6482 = 10.99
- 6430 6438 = 10.96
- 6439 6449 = 10.59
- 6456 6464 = 9.841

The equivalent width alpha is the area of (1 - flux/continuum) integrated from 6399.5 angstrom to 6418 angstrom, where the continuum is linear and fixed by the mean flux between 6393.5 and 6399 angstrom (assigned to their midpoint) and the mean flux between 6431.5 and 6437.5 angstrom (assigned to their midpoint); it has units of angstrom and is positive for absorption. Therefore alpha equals 0.0 angstrom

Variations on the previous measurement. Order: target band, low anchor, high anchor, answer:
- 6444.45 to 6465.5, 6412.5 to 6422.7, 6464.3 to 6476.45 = 1.5 angstrom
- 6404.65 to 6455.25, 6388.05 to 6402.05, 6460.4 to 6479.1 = 0.6 angstrom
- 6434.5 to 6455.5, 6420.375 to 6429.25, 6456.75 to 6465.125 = 1.0 angstrom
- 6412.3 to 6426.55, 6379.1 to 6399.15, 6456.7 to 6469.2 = -0.7 angstrom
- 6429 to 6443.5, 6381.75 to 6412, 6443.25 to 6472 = 0.4 angstrom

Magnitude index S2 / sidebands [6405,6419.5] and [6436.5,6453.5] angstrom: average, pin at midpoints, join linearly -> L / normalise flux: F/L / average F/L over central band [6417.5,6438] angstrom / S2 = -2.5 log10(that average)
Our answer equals -0.03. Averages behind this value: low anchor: 9.44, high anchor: 8.83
